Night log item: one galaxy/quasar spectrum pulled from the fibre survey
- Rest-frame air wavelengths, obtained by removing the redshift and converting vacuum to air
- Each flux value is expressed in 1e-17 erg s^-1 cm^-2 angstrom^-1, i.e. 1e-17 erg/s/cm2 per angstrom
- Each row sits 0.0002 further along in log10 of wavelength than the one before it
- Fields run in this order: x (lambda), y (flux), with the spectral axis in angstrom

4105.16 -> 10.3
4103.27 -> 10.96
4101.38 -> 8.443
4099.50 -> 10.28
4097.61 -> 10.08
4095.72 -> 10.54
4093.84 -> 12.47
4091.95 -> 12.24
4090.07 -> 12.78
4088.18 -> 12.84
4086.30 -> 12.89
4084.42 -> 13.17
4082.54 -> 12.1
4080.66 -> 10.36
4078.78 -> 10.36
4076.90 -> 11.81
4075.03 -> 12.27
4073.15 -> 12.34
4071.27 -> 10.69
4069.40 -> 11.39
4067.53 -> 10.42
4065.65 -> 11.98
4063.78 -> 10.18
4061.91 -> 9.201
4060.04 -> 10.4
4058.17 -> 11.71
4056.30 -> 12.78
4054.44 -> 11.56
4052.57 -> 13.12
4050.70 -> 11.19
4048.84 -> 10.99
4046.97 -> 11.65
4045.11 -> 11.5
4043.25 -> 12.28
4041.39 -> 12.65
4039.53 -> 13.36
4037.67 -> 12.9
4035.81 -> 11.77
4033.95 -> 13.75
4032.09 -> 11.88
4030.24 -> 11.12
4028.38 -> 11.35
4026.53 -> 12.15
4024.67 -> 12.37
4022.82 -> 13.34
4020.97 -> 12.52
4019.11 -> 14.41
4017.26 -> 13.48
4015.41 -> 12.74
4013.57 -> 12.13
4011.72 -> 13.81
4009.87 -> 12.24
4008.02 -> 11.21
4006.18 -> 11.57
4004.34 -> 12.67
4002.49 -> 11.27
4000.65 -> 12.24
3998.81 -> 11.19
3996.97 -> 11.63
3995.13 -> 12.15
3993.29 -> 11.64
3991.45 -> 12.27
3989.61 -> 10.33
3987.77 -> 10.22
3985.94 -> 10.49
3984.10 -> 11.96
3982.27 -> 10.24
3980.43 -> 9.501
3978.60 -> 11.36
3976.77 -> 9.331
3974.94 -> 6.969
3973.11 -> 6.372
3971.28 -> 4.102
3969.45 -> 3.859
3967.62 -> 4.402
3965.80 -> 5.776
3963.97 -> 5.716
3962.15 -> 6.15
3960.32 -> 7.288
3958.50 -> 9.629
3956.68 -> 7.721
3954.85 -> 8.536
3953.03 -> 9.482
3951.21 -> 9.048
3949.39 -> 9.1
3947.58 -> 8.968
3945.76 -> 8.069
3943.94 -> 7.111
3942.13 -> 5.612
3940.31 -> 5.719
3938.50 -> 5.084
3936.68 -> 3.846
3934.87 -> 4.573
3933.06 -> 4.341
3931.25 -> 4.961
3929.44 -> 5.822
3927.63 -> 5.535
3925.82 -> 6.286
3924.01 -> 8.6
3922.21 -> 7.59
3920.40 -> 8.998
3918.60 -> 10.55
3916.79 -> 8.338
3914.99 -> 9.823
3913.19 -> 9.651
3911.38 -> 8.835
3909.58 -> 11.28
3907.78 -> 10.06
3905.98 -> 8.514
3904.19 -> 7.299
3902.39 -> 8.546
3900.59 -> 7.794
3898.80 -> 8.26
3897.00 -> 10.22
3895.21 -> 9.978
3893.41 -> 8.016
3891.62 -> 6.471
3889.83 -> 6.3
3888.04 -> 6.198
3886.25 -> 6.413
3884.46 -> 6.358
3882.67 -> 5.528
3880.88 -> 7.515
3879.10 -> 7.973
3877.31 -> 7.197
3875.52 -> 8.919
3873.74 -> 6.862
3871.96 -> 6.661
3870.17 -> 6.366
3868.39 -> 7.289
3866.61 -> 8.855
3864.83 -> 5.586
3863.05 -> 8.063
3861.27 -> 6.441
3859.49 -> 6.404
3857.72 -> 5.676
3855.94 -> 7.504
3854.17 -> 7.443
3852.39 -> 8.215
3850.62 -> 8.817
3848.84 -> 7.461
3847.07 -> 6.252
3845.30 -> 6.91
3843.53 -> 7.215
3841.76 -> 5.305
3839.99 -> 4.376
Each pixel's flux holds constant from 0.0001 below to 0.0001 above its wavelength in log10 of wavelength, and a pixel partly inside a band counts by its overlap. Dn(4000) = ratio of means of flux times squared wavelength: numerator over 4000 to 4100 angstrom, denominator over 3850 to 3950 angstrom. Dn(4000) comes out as 1.7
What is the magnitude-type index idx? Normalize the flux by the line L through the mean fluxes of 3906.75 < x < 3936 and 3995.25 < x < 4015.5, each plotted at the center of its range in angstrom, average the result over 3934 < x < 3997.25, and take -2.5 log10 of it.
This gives 0.24 mag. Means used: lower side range 7.8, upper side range 12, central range 8.1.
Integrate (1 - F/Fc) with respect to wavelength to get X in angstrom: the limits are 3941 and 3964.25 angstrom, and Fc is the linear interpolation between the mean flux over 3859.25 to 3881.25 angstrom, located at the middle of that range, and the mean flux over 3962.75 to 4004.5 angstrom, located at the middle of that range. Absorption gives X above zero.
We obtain 2.2 angstrom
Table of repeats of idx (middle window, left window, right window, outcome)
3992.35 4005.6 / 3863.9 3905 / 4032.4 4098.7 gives -0.16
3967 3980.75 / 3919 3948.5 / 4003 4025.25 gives 0.36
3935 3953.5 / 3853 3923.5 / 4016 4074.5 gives 0.31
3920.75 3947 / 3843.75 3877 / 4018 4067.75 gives 0.45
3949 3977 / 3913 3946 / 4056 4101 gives 0.11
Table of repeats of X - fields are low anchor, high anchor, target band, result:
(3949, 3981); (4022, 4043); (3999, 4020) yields -3.5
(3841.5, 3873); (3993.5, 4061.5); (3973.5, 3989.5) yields 1.3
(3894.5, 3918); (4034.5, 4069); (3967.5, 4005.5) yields 2.6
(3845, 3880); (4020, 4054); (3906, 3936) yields 3.5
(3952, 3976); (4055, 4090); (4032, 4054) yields -4.5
